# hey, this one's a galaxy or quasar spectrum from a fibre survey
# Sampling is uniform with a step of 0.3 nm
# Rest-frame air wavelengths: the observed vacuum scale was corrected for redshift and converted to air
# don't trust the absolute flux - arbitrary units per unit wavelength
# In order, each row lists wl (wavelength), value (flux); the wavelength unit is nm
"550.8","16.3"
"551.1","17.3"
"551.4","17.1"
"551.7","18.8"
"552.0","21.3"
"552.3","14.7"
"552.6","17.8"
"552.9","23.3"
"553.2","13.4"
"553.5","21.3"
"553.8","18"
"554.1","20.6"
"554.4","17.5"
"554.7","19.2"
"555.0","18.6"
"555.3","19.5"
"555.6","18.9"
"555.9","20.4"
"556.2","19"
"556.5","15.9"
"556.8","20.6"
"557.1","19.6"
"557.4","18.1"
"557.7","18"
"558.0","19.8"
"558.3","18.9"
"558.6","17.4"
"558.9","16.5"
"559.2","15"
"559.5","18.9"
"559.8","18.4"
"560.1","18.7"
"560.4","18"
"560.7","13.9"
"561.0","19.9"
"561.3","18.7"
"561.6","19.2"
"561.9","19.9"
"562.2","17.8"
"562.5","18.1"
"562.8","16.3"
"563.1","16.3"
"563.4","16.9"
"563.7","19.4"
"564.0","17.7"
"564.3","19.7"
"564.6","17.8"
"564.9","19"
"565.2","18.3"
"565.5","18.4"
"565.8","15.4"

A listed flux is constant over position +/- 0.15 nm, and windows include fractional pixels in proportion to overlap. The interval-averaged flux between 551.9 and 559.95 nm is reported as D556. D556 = 18.5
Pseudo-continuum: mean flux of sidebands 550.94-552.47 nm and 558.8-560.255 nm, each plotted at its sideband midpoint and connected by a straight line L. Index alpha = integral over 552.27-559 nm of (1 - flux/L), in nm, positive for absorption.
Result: -0.37 nm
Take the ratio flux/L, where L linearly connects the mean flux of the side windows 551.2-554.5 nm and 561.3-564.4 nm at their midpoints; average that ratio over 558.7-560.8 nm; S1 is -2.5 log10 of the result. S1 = 0.07 mag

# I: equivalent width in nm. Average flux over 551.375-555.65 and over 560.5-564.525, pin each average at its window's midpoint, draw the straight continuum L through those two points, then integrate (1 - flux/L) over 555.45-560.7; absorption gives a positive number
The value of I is 0.03 nm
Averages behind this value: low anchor 18.7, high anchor 18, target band 18.2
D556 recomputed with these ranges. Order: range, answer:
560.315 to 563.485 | 17.7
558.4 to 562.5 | 17.9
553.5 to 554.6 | 19.1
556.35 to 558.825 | 18.5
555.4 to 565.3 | 18.2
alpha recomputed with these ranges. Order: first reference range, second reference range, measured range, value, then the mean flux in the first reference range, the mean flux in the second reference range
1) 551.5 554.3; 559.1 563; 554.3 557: -0.06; 18.7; 17.9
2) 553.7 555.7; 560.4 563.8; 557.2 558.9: 0.01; 18.9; 17.8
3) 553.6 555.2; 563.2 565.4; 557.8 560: 0.09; 18.9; 18.4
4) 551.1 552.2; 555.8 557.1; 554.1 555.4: 0.00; 18.6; 19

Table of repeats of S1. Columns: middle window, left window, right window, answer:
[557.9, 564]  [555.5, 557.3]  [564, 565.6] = 0.05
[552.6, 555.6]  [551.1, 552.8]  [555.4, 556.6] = -0.03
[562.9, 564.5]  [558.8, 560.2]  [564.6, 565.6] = 0.02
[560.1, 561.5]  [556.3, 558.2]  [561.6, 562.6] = 0.05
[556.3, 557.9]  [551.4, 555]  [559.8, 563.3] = -0.01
